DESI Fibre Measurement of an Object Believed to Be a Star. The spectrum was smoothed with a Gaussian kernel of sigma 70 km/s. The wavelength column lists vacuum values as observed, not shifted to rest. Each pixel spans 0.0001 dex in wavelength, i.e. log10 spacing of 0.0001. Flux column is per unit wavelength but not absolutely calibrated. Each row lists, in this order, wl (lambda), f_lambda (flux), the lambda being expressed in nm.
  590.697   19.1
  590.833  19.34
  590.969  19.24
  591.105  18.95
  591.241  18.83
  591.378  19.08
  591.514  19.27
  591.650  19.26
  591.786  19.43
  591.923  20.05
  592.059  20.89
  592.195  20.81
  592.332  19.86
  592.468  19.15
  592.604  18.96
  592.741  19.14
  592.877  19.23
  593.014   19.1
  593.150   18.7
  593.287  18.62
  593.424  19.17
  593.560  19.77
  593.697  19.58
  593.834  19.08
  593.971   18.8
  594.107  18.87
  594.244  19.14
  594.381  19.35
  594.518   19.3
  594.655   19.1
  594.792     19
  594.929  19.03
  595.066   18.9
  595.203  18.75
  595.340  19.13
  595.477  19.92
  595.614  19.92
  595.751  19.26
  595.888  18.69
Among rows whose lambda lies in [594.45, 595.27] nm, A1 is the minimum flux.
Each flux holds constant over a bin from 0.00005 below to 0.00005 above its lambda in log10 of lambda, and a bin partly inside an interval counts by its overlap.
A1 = 18.75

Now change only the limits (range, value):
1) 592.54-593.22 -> 18.7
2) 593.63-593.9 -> 19.08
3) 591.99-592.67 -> 18.96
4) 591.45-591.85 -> 19.26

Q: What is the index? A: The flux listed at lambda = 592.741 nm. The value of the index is 19.14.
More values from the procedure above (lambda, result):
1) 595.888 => 18.69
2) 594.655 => 19.1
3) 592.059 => 20.89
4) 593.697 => 19.58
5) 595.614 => 19.92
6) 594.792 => 19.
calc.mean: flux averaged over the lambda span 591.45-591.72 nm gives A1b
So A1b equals 19.3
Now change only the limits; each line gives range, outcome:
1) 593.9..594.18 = 18.9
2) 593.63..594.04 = 19.2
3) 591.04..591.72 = 19.1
